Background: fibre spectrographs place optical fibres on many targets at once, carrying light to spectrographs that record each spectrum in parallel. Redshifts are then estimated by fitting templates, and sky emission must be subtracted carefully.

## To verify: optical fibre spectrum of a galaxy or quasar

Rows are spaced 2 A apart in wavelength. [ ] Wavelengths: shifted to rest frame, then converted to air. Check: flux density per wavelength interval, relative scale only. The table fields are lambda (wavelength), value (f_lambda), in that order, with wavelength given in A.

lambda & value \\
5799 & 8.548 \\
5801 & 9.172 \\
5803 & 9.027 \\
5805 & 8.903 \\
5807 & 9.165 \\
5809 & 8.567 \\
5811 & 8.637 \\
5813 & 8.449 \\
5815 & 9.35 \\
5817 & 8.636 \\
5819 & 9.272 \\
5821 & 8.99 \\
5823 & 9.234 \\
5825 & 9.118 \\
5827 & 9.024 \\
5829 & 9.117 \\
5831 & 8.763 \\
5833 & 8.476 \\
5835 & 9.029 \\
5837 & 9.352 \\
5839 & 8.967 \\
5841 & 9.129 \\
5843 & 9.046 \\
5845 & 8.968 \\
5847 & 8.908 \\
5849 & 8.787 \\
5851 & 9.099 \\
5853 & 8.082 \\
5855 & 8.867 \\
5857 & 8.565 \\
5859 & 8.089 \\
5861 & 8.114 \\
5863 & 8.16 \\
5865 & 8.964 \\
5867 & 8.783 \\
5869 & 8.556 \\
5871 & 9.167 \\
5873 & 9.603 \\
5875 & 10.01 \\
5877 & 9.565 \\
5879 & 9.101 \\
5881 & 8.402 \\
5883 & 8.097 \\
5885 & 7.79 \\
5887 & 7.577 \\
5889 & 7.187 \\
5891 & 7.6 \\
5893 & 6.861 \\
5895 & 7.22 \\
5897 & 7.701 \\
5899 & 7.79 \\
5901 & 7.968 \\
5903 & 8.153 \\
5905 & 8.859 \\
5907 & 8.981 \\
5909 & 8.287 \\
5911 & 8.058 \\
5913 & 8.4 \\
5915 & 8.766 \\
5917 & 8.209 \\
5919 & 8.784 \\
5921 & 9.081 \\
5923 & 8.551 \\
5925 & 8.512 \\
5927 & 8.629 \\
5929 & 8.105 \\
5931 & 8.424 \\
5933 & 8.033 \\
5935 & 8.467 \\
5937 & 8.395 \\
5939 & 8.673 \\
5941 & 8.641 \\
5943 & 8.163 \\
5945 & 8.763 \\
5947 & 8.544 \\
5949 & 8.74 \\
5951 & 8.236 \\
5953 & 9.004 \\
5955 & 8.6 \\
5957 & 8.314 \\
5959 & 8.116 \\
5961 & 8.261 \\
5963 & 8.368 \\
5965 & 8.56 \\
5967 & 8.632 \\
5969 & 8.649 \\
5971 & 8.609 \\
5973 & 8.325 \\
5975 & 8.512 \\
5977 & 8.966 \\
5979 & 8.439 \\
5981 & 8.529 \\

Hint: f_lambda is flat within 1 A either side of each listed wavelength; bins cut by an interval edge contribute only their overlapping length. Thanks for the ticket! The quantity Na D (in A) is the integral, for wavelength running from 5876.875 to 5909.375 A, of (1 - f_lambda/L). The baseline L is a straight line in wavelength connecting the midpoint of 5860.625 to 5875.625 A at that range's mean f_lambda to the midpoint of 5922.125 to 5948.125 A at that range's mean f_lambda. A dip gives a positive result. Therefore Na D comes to 2.70 A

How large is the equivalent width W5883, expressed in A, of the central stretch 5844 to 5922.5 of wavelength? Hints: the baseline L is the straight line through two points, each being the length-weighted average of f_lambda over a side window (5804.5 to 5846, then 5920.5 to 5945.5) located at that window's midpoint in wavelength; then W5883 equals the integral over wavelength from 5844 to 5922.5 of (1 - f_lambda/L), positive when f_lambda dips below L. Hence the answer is 2.4 A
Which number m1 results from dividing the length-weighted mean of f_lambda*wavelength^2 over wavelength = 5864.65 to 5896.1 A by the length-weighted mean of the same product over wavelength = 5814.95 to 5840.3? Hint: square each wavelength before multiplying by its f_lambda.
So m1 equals 0.95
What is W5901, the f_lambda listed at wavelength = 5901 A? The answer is 7.968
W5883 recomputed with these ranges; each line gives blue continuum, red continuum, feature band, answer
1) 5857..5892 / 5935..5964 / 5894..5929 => 0.7 A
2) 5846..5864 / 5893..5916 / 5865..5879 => -1.4 A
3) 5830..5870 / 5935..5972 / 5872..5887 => -0.3 A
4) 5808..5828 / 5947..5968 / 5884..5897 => 1.9 A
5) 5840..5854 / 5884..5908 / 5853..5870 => 0.1 A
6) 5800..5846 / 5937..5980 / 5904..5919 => 0.3 A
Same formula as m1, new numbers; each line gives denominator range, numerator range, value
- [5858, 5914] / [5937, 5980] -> 1.05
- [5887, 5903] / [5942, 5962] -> 1.15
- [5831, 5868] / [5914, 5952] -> 1.00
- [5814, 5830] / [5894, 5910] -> 0.92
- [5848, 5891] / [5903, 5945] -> 1.01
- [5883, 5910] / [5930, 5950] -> 1.10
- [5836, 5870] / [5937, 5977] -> 1.01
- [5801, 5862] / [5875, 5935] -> 0.96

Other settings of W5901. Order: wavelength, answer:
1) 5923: 8.551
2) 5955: 8.6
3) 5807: 9.165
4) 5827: 9.024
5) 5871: 9.167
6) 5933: 8.033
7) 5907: 8.981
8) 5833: 8.476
